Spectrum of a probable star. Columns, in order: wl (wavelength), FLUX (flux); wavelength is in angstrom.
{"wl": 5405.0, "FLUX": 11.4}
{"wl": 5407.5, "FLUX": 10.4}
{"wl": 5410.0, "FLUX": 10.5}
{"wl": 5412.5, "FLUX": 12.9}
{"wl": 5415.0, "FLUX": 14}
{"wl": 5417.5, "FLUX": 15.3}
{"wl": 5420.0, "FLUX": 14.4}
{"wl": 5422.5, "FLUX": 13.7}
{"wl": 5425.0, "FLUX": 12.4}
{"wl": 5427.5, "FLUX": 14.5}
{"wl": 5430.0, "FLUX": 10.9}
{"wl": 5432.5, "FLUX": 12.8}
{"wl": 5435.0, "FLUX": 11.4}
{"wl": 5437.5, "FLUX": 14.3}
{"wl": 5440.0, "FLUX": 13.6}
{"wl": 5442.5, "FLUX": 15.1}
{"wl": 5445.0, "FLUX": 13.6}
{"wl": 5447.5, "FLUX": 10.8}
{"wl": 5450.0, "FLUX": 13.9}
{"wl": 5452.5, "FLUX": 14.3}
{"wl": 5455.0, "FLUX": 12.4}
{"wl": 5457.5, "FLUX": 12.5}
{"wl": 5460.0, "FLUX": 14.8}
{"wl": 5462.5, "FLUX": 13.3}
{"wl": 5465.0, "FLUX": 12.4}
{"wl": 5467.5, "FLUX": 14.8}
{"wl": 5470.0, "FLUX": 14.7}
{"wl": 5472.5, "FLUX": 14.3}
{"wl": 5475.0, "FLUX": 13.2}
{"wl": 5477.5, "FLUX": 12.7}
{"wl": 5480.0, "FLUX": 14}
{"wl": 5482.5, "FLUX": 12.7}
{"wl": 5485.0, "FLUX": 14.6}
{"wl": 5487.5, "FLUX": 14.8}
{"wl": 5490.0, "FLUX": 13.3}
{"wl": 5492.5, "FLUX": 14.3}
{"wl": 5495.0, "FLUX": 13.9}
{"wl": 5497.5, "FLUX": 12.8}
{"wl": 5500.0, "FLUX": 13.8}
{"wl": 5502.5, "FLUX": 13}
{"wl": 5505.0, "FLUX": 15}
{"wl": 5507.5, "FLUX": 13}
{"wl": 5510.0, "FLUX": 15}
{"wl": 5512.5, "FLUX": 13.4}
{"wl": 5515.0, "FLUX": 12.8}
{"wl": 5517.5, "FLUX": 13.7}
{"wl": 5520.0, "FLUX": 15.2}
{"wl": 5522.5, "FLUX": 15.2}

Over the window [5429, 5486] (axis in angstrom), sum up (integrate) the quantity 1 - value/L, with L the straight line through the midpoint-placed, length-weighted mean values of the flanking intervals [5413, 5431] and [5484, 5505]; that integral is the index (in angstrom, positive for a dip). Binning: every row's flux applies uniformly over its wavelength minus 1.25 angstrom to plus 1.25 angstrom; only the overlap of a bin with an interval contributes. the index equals 1.6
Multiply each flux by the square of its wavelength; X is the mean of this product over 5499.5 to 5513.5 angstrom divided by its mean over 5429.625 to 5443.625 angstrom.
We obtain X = 1.08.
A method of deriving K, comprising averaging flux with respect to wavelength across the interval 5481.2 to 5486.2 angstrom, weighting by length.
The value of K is 13.6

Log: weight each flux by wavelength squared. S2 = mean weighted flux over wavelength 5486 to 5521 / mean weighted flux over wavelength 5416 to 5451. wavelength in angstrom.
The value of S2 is 1.07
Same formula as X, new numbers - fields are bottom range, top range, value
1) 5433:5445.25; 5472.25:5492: 1.03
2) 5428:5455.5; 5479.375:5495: 1.08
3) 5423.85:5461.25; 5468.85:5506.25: 1.07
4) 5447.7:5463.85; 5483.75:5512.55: 1.06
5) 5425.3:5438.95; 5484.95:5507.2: 1.11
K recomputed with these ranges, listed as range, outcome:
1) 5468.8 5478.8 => 13.7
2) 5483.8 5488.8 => 14.7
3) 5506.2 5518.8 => 13.6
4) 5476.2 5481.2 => 13.3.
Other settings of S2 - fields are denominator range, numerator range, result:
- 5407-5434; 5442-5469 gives 1.05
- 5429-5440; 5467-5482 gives 1.12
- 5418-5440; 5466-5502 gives 1.07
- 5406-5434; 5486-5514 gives 1.11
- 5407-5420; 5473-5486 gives 1.07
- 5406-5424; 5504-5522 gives 1.12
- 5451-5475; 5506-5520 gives 1.02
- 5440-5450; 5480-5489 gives 1.07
